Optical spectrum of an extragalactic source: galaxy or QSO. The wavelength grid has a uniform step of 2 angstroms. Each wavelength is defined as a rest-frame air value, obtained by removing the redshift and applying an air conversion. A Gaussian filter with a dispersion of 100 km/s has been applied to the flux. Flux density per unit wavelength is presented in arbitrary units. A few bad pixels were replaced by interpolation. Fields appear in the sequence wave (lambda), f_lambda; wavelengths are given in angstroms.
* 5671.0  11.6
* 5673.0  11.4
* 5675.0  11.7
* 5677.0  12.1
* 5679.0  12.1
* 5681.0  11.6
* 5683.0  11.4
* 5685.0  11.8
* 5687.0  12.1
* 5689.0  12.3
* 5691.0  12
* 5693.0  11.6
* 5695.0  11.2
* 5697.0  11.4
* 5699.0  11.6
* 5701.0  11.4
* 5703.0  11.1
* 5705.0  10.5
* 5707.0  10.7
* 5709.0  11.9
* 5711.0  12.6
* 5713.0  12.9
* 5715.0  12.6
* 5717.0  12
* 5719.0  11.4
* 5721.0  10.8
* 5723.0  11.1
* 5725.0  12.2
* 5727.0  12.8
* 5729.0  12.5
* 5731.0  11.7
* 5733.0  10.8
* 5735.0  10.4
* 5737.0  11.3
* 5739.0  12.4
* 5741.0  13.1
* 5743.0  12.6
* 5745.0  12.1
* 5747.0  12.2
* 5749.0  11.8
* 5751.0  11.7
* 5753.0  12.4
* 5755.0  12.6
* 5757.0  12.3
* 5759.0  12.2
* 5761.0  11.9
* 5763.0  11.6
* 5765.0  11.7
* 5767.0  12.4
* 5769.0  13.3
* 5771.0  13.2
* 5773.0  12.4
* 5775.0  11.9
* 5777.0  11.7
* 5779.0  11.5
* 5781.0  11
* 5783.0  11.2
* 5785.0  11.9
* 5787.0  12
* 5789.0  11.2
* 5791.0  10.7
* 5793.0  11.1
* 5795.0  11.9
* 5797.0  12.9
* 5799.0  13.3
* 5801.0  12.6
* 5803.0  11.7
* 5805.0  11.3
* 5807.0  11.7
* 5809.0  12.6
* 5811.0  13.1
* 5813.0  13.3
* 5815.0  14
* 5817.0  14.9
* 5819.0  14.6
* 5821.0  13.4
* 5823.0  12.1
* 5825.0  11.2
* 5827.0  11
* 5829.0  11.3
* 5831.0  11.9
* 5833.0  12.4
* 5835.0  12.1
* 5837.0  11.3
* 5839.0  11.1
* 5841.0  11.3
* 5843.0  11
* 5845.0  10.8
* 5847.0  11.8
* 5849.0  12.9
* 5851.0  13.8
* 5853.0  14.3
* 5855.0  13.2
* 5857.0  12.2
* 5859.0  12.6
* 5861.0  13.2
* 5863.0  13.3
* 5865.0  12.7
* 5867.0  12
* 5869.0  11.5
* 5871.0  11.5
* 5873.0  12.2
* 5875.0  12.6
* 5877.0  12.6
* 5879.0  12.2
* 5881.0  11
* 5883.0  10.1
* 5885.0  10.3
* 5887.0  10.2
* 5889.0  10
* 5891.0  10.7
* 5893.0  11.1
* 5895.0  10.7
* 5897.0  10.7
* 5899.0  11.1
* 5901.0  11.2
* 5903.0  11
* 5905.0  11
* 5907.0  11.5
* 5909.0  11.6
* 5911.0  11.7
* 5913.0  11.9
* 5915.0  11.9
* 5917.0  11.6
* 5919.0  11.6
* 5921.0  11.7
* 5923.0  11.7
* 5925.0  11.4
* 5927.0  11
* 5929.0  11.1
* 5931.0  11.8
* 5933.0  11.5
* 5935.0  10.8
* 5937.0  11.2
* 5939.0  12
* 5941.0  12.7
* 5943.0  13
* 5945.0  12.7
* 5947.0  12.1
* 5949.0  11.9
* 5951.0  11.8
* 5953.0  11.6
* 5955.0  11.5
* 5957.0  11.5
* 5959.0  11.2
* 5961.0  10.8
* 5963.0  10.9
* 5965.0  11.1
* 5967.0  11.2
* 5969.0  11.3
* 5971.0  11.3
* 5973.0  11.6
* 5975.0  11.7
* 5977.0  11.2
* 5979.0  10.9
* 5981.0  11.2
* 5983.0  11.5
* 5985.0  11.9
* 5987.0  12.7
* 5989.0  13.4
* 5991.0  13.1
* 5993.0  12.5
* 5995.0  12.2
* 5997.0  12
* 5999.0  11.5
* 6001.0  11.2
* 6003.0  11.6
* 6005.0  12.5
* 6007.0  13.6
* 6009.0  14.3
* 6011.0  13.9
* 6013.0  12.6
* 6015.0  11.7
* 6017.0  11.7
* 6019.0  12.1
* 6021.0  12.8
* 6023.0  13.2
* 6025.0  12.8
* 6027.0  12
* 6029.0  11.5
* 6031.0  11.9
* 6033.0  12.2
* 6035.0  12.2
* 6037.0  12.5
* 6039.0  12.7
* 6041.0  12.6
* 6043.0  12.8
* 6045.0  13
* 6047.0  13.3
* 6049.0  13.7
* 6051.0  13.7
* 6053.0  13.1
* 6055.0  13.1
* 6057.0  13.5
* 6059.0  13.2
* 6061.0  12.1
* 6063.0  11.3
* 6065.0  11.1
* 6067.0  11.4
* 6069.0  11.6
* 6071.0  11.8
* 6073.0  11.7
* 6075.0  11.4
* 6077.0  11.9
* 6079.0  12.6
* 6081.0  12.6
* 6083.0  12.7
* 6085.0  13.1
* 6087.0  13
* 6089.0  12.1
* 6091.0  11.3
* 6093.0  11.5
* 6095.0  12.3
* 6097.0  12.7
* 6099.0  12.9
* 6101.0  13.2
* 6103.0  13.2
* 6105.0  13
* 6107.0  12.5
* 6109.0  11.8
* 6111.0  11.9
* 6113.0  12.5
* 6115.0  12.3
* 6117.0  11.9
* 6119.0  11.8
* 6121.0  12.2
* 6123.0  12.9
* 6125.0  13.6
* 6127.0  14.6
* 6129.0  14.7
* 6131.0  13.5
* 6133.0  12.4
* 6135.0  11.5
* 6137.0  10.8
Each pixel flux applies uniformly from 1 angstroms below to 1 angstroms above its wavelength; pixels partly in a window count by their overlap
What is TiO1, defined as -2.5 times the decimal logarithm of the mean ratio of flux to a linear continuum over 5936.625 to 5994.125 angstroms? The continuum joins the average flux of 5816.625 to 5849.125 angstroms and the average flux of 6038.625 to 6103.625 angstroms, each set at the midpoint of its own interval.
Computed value 0.04 mag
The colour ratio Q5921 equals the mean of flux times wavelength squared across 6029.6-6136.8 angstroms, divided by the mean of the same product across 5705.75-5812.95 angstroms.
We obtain 1.2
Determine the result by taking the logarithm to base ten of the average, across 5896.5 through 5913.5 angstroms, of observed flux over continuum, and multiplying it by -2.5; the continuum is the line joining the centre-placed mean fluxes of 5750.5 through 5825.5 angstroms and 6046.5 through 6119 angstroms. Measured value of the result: 0.09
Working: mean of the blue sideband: 12.3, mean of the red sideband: 12.4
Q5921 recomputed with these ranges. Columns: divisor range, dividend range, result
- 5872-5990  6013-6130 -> 1.14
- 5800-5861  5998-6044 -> 1.07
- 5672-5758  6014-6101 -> 1.18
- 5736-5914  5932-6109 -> 1.09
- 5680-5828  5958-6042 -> 1.09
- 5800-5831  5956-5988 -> 0.95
